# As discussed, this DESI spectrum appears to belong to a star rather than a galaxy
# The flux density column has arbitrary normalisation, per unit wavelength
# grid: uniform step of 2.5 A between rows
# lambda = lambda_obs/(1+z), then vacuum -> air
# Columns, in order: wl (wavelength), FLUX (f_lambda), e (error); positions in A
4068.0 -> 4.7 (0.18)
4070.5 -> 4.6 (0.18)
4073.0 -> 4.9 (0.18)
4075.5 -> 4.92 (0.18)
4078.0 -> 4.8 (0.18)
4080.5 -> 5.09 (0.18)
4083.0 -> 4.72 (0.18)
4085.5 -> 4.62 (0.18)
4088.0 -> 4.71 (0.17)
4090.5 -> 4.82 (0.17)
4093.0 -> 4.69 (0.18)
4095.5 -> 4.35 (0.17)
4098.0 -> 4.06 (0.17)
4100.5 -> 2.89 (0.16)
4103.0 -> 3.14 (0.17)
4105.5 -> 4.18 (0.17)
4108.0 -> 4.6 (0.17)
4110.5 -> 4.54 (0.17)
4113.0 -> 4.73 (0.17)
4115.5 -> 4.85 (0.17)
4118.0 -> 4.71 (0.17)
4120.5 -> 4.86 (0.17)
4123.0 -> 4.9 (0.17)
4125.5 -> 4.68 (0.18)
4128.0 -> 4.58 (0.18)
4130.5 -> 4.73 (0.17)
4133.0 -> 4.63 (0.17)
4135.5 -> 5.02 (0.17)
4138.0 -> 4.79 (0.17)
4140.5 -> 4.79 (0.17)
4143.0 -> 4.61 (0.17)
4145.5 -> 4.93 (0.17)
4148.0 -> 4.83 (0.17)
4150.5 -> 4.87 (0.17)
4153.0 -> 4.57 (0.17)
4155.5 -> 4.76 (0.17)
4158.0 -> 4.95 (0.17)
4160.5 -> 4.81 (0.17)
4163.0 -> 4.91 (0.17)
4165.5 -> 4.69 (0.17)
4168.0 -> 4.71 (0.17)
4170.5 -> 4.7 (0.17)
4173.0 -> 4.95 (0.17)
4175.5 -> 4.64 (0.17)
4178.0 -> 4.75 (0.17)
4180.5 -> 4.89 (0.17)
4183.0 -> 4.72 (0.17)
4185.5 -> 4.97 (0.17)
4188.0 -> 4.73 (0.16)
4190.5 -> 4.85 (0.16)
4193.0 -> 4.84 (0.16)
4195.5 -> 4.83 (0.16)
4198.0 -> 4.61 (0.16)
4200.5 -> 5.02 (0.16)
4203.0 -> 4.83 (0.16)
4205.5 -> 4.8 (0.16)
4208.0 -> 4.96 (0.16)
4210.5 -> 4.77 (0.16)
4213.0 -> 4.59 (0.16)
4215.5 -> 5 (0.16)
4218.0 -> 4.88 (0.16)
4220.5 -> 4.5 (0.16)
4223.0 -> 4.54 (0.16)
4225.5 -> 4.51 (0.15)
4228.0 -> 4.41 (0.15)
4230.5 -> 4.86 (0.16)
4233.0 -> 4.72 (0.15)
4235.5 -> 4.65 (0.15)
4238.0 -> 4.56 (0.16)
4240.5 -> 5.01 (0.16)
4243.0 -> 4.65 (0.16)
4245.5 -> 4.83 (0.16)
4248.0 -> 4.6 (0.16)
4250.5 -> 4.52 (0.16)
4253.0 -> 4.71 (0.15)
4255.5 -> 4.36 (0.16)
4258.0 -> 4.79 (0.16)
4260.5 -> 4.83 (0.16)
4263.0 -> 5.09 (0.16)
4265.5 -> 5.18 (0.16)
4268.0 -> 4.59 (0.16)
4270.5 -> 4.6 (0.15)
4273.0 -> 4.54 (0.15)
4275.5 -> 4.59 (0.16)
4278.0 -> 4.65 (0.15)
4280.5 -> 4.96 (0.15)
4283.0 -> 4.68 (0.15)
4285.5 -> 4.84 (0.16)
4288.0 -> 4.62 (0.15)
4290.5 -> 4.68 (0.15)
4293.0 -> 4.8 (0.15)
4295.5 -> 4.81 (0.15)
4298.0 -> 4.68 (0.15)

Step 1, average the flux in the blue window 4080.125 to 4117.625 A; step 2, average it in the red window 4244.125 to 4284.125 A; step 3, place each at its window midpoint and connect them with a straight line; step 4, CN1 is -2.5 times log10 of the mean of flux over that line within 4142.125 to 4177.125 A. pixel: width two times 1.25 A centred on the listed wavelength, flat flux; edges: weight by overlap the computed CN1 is -0.06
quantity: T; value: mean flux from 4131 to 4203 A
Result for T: 4.8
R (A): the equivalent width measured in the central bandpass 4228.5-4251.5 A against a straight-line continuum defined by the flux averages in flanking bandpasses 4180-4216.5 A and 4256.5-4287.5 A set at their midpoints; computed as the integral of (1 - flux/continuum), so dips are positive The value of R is 0.4 A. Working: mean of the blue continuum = 4.82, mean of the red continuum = 4.77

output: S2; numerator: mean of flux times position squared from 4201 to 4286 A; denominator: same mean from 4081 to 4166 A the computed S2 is 1.1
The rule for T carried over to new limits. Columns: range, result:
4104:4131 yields 4.65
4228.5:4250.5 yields 4.71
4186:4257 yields 4.72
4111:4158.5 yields 4.77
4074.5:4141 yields 4.57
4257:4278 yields 4.77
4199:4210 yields 4.89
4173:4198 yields 4.8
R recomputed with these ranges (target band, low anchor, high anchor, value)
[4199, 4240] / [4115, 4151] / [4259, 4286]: 0.4 A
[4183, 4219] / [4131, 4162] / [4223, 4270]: -0.6 A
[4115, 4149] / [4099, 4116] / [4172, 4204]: -3.6 A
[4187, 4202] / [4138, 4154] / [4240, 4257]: -0.3 A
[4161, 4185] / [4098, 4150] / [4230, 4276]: -0.9 A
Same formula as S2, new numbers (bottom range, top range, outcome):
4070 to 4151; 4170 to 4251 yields 1.08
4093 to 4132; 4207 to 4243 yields 1.13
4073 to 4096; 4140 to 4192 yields 1.05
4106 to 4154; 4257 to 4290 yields 1.08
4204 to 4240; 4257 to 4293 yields 1.04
